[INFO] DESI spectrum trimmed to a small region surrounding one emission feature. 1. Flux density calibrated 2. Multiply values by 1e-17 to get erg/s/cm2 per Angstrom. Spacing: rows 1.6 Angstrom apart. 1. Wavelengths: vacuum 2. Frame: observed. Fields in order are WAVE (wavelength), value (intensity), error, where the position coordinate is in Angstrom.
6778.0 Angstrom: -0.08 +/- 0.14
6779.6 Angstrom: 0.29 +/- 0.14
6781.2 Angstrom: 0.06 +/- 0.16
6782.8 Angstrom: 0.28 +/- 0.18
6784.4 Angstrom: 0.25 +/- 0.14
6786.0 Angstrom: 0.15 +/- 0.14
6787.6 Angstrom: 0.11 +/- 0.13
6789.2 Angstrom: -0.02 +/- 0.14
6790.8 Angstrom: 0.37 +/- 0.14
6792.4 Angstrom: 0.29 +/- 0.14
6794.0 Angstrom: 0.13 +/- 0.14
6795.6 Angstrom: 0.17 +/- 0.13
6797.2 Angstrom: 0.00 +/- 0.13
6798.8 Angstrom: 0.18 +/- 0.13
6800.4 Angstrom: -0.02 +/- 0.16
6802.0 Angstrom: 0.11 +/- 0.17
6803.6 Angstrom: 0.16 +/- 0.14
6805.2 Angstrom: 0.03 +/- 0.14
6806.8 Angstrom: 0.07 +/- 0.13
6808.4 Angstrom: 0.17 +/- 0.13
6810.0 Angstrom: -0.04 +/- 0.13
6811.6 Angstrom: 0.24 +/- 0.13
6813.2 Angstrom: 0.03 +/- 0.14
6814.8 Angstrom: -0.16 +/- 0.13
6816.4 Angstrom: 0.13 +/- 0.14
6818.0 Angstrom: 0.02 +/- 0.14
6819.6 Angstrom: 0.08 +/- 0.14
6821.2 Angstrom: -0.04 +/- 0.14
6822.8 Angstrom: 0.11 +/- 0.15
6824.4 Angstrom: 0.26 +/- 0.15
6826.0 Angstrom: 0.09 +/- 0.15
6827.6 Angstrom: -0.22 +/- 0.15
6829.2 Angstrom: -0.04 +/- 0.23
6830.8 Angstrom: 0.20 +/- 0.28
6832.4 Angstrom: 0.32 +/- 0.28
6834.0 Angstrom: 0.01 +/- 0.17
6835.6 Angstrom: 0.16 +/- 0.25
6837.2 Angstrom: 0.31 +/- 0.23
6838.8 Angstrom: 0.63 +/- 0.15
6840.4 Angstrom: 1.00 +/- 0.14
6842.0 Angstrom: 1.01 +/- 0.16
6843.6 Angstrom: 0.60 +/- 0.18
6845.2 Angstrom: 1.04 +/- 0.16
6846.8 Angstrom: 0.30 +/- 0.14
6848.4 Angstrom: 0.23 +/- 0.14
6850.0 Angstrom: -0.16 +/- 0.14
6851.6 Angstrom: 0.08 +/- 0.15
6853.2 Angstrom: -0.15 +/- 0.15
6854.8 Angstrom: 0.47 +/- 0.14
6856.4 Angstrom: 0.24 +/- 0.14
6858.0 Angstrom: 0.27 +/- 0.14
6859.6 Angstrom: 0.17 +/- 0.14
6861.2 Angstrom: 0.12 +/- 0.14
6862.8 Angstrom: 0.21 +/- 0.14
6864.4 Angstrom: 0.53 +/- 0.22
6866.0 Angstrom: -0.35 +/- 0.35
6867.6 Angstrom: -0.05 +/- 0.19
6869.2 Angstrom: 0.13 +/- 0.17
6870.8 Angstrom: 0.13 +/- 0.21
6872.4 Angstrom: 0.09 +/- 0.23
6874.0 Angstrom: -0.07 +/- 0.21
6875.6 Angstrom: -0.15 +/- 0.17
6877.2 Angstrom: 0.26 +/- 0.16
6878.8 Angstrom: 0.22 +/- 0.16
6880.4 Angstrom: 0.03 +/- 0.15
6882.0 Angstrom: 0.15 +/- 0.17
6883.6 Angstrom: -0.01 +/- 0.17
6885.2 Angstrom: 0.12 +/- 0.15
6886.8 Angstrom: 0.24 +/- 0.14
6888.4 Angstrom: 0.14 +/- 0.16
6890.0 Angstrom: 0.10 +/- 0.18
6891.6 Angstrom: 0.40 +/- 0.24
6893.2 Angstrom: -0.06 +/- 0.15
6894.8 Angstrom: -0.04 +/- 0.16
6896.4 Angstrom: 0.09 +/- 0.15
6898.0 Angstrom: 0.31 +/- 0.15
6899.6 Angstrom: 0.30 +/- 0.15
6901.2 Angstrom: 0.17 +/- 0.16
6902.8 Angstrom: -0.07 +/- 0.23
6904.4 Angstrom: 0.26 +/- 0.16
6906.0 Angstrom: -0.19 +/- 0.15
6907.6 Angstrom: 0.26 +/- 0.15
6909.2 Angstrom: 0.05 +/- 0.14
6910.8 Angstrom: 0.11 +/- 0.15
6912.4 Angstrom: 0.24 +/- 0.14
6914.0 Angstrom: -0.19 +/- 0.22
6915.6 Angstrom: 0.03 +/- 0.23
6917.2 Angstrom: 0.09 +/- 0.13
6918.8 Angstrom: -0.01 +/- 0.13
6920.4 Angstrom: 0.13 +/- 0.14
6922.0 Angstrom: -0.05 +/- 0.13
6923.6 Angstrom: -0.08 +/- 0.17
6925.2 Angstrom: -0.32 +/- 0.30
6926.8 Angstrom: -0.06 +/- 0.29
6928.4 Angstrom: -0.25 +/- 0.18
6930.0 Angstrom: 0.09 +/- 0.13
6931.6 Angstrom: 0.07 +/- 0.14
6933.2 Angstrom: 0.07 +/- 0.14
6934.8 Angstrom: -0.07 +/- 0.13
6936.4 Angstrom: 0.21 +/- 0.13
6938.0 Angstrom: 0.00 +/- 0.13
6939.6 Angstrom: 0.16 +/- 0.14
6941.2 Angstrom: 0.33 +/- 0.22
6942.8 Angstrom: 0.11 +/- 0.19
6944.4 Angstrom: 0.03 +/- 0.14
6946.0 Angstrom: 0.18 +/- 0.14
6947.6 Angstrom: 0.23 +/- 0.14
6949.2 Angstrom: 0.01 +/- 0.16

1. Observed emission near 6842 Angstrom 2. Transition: [O II]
